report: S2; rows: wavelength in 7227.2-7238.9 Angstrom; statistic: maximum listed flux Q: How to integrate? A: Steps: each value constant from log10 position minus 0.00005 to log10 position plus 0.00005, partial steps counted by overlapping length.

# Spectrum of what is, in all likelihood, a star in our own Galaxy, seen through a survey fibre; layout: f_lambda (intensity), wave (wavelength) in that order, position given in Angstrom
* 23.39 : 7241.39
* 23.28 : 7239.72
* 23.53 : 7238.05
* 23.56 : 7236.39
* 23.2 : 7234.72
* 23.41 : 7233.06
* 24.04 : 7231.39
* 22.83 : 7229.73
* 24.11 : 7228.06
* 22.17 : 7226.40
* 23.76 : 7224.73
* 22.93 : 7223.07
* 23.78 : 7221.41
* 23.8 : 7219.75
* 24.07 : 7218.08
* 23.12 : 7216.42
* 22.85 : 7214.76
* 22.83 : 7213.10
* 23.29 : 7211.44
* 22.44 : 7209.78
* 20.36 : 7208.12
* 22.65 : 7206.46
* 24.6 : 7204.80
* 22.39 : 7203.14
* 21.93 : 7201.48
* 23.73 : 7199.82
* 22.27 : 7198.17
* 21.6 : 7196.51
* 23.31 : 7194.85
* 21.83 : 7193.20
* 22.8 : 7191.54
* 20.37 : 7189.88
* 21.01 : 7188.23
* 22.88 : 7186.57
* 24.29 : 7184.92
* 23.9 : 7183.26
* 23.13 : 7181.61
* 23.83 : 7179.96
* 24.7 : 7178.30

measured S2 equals 24.11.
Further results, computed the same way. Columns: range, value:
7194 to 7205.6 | 24.6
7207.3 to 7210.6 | 22.44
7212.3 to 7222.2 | 24.07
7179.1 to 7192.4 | 24.29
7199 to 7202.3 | 23.73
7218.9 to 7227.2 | 23.8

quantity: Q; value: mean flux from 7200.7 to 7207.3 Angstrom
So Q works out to 22.9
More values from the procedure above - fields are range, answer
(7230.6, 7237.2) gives 23.5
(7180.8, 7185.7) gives 23.8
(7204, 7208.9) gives 22.5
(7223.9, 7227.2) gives 22.9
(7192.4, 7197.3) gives 22.3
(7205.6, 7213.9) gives 22.3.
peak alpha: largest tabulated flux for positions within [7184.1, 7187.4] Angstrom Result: 24.29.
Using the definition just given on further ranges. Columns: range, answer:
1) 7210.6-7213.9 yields 23.29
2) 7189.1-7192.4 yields 22.8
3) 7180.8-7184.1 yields 23.9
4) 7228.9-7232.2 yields 24.04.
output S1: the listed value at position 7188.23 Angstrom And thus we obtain 21.01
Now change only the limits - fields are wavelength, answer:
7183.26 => 23.9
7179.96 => 23.83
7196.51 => 21.6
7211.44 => 23.29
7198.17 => 22.27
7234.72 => 23.2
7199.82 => 23.73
